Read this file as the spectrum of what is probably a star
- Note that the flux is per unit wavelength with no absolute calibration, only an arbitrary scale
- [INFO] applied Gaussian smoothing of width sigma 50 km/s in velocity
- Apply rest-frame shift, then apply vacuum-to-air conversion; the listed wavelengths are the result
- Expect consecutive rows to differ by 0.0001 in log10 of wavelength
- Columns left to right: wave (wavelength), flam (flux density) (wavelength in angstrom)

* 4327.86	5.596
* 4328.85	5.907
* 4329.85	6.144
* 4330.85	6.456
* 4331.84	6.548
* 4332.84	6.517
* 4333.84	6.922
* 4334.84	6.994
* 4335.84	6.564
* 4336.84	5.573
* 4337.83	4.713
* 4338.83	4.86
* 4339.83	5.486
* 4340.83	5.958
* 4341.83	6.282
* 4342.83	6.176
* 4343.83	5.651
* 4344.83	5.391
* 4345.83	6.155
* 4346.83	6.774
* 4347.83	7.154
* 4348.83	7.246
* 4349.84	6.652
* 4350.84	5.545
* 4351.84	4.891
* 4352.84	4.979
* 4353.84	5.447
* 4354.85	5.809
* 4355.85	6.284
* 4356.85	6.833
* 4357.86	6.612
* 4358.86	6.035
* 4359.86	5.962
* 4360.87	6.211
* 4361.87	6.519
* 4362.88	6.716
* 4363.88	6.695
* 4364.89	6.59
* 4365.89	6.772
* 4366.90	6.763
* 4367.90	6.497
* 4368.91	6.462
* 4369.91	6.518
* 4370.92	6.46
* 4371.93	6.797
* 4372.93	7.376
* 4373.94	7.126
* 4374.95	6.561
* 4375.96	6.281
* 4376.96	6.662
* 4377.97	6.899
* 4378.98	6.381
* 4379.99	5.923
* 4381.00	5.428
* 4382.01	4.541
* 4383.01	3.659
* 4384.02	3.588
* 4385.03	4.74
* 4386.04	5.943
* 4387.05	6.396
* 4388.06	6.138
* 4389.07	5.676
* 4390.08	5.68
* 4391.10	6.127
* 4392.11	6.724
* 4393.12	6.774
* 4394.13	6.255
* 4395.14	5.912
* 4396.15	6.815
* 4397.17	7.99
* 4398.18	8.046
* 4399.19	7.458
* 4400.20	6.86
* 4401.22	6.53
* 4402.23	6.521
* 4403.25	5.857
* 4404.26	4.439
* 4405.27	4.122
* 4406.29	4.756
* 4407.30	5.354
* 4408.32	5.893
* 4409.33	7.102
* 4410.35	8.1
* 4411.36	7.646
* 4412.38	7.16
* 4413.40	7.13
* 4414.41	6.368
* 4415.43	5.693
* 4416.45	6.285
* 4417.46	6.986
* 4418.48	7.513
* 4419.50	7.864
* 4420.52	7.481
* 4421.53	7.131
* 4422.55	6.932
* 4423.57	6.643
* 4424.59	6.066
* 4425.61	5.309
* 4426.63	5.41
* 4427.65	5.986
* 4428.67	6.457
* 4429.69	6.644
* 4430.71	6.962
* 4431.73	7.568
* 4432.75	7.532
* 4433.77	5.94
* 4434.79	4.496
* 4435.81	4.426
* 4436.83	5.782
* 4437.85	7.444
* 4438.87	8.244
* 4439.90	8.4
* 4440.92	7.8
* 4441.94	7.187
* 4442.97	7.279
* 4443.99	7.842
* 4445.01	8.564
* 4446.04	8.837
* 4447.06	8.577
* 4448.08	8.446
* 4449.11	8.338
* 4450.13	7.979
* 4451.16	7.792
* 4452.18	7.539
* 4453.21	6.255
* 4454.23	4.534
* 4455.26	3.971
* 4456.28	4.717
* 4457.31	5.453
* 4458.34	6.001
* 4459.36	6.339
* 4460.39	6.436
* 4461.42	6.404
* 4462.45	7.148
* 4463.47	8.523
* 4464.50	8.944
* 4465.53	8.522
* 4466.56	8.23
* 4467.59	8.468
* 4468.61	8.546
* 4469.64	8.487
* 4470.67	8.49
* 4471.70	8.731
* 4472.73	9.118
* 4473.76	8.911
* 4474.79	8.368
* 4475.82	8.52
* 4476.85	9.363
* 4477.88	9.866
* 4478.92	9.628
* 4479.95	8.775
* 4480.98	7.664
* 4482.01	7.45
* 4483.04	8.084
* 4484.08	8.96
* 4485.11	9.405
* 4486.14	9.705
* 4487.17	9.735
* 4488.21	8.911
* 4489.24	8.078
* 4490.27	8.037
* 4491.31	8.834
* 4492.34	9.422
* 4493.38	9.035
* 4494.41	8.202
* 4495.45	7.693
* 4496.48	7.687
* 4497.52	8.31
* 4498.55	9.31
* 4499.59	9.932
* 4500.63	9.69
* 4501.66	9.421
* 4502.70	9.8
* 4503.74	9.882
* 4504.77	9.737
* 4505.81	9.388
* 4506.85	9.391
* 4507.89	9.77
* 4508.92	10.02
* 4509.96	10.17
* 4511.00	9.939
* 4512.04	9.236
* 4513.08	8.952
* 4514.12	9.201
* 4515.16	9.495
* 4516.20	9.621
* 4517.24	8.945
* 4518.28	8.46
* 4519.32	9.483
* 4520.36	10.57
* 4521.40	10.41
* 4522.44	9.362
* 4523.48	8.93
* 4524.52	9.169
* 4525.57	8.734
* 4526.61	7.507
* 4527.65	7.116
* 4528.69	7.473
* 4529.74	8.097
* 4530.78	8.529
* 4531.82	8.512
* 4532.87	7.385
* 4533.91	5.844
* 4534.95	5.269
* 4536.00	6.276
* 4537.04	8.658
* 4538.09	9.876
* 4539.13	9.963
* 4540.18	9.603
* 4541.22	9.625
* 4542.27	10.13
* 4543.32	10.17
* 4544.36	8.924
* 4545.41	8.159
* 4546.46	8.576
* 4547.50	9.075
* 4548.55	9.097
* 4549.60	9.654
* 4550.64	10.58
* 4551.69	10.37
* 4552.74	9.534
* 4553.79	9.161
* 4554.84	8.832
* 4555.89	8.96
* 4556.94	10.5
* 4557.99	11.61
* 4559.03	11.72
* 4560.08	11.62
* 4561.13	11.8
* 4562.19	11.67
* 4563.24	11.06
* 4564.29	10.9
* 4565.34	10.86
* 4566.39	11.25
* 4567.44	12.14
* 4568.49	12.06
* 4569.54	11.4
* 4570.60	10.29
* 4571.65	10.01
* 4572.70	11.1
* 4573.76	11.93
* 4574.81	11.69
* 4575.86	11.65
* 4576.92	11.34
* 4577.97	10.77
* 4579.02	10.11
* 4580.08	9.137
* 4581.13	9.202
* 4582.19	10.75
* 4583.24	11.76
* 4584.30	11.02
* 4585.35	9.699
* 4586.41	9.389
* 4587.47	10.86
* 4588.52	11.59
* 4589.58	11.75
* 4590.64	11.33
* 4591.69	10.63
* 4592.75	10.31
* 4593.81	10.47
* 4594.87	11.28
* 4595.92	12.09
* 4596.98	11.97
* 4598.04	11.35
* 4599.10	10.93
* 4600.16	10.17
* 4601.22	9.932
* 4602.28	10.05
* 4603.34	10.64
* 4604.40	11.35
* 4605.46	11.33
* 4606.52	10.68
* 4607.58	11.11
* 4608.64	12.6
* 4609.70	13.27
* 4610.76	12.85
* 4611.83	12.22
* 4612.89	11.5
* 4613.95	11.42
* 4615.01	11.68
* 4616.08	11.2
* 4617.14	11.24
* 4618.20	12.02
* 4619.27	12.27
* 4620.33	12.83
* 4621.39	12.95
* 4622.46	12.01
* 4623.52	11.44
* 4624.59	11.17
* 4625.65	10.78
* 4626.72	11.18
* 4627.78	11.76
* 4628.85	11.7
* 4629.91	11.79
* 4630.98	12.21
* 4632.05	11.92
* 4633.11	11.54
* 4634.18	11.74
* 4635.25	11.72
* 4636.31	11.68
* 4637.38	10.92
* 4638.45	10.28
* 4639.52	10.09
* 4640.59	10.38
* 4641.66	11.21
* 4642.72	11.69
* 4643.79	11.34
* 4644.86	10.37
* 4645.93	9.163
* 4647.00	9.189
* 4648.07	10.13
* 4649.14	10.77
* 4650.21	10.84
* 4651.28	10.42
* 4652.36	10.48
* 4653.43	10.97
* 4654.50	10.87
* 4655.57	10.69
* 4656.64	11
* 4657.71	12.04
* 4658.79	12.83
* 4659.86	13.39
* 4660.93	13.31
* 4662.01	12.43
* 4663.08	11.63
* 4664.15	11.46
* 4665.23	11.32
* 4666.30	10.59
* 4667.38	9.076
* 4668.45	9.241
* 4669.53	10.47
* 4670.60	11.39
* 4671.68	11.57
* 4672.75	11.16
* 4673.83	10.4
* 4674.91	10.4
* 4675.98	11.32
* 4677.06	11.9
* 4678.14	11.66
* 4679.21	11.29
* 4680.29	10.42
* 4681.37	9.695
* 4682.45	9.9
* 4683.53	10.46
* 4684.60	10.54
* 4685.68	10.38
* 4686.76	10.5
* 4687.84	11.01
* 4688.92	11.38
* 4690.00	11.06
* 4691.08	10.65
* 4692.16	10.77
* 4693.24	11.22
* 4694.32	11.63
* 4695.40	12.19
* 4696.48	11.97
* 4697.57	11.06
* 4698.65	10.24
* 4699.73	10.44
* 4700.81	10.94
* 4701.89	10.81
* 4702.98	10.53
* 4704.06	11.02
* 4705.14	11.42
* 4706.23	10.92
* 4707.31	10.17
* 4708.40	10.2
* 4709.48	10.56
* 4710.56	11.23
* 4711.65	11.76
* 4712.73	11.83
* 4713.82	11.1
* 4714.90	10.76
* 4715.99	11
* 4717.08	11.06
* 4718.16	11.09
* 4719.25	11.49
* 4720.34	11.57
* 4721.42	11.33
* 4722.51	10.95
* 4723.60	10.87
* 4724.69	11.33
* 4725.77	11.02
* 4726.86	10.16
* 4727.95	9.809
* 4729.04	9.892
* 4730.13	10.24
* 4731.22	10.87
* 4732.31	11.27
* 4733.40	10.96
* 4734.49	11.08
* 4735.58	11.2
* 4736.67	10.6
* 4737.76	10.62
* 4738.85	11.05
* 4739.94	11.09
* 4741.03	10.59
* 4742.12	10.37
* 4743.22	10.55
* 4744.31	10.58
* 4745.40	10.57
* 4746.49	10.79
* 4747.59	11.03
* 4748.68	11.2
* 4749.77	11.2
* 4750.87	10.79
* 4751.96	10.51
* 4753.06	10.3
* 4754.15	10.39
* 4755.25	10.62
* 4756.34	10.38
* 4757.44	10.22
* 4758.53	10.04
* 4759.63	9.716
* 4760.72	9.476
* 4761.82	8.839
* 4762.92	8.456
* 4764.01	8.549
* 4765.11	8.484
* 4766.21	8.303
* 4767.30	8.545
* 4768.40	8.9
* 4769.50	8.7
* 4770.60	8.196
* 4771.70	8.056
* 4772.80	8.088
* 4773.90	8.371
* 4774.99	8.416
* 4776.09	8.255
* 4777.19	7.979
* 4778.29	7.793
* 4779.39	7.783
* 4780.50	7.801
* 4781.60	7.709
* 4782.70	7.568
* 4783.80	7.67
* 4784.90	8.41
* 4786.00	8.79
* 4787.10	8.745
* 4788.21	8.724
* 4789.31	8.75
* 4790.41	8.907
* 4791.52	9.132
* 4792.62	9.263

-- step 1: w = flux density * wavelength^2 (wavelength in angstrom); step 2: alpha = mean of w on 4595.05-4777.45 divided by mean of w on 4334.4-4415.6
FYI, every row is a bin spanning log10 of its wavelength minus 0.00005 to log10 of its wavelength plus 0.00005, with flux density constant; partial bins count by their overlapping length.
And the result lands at 2.0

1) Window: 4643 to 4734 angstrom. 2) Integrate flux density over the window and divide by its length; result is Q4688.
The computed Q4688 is 10.9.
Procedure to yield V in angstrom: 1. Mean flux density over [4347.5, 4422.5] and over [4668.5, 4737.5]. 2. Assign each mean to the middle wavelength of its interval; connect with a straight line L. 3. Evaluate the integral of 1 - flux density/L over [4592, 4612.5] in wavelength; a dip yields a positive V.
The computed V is -4.0 angstrom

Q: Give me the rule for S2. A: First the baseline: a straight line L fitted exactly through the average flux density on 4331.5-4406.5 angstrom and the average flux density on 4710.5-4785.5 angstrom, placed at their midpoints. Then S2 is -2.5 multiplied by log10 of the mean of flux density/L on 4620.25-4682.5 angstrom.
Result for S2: -0.24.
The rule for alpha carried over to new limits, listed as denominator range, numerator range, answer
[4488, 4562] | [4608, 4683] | 1.30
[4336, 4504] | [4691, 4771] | 1.72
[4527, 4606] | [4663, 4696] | 1.12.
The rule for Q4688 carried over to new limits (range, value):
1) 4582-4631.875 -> 11.4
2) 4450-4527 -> 8.54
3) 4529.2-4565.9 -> 9.45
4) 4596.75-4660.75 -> 11.3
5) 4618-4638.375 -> 11.7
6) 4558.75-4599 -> 11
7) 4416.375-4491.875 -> 7.54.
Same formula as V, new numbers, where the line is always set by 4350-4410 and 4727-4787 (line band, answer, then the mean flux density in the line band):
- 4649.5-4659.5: -2.91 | 11.2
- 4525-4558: -4.94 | 8.76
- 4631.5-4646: -4.37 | 11.1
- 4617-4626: -3.84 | 11.9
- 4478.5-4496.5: -3.86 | 8.65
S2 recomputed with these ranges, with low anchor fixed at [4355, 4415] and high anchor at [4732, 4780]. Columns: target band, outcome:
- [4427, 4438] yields 0.08 mag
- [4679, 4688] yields -0.15 mag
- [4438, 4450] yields -0.18 mag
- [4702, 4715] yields -0.18 mag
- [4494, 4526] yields -0.24 mag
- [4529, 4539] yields 0.00 mag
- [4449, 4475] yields -0.05 mag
